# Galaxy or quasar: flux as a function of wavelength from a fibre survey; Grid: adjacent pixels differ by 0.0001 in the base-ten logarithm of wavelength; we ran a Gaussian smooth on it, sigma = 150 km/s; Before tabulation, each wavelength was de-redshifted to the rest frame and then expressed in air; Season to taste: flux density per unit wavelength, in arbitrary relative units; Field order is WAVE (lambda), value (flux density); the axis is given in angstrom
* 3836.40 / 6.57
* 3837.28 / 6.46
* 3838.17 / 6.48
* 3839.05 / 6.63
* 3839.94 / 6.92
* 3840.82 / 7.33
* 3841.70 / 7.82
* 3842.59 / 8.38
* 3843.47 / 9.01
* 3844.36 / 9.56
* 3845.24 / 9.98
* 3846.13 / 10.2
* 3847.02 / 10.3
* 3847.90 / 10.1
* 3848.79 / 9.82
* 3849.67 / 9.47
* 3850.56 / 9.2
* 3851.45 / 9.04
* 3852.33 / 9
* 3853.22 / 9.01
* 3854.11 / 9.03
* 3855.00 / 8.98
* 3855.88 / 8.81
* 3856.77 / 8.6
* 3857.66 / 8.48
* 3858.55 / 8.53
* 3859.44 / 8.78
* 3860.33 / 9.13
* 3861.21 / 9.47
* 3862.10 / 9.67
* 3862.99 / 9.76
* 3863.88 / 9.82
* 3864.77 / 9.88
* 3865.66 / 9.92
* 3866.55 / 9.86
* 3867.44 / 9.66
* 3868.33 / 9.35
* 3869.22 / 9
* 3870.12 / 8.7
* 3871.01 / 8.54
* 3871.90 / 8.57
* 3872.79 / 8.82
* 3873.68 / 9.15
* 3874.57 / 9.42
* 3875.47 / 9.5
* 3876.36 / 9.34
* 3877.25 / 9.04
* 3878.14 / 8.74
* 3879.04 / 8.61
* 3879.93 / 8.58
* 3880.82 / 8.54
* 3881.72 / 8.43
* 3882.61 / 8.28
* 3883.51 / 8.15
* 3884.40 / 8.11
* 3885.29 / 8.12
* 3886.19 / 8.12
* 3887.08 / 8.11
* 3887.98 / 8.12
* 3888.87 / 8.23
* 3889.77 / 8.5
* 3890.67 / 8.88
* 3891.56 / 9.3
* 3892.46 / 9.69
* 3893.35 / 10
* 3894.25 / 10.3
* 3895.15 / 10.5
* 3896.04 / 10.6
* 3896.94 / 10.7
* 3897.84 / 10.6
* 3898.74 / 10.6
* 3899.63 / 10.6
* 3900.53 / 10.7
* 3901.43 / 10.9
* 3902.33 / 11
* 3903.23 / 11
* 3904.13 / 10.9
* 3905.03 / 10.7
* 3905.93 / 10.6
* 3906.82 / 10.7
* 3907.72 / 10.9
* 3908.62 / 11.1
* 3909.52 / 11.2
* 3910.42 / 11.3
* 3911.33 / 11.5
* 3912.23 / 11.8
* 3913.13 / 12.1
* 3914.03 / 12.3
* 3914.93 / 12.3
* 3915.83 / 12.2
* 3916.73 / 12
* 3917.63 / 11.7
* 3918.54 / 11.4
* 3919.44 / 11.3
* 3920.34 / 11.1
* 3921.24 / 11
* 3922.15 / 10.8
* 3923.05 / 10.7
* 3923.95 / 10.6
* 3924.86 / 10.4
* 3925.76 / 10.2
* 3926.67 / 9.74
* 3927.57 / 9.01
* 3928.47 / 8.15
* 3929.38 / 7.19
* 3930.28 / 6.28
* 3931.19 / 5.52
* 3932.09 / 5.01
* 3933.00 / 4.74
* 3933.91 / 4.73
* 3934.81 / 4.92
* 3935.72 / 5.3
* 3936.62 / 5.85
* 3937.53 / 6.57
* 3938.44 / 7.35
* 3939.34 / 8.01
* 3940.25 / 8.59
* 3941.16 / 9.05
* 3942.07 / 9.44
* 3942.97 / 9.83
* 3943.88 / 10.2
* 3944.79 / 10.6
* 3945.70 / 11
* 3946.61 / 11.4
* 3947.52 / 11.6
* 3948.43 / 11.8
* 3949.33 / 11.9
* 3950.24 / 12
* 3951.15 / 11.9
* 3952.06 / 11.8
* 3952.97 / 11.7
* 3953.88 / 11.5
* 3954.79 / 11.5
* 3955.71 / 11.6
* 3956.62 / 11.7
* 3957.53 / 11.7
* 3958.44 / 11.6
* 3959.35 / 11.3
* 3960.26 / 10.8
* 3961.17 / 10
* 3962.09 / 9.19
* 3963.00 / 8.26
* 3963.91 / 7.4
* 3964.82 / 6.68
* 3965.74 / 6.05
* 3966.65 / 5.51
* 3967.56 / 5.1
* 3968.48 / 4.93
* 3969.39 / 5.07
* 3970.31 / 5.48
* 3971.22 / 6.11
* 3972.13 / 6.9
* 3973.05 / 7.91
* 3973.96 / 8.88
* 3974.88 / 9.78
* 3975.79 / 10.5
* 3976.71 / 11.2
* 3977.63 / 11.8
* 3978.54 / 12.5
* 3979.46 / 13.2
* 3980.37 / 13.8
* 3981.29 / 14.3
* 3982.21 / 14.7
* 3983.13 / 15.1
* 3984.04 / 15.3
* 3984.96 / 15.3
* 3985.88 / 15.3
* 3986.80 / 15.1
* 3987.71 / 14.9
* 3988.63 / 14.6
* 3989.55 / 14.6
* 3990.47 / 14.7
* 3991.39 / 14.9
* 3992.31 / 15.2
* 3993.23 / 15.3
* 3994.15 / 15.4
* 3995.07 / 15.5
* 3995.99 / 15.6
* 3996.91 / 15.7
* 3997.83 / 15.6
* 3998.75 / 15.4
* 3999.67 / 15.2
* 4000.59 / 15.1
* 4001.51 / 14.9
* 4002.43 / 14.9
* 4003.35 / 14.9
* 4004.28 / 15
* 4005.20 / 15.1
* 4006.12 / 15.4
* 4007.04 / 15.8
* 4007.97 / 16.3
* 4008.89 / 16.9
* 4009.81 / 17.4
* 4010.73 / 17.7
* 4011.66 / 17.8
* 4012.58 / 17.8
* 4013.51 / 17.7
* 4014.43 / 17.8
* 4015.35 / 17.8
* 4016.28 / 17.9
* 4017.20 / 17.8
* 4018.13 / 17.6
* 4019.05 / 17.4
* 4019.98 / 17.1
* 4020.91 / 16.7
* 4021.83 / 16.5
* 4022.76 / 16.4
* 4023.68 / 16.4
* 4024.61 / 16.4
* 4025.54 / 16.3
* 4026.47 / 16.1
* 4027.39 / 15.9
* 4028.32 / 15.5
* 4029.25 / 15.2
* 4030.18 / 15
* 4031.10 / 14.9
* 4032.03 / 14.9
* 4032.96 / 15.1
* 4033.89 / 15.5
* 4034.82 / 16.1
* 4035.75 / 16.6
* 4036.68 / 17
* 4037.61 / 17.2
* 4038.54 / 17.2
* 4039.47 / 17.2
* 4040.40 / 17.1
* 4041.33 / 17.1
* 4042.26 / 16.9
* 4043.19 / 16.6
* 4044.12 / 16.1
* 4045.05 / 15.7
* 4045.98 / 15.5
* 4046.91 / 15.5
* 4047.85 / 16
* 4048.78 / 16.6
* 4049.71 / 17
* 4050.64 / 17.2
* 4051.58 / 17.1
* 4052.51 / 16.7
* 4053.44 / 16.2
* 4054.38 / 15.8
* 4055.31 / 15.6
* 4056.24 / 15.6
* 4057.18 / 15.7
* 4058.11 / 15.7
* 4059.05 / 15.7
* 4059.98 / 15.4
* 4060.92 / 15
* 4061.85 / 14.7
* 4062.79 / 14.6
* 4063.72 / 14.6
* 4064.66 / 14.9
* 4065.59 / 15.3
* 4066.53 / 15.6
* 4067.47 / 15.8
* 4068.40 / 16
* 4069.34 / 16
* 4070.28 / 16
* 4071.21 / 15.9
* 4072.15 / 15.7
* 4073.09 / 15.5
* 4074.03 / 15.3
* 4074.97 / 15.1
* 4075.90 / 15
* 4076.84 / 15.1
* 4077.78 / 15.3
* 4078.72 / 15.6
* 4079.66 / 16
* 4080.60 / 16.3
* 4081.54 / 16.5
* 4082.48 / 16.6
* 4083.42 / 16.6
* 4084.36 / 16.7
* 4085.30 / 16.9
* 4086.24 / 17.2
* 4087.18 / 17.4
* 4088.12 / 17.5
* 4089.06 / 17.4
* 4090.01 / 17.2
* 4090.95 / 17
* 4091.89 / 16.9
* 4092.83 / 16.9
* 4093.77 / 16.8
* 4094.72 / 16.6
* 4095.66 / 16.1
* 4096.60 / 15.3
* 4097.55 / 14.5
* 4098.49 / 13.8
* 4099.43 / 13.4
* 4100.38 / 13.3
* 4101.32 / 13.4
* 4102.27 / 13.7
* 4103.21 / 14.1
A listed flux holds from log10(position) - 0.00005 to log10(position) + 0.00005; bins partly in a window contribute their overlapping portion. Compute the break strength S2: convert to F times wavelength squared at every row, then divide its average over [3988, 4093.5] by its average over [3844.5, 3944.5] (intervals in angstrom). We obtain 1.85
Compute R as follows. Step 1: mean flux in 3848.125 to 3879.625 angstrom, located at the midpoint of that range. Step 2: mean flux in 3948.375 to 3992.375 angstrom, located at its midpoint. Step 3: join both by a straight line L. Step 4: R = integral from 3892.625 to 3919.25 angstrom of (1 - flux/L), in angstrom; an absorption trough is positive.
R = -3.2 angstrom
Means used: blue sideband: 9.17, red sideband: 11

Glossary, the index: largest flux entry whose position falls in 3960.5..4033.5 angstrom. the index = 17.9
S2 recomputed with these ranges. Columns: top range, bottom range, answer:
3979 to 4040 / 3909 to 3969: 1.72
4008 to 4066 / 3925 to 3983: 1.84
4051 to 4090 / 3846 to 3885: 1.94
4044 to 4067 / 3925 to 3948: 2.08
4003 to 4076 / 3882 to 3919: 1.68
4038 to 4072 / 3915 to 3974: 1.86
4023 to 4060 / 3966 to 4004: 1.32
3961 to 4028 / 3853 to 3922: 1.48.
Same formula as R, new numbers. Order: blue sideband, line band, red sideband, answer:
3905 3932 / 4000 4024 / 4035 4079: -4.2 angstrom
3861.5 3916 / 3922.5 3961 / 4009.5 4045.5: 9.5 angstrom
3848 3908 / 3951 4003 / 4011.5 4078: 6.2 angstrom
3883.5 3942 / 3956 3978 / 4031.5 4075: 6.4 angstrom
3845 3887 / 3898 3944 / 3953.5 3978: -3.5 angstrom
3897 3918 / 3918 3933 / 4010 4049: 3.5 angstrom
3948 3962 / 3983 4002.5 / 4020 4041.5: -1.9 angstrom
